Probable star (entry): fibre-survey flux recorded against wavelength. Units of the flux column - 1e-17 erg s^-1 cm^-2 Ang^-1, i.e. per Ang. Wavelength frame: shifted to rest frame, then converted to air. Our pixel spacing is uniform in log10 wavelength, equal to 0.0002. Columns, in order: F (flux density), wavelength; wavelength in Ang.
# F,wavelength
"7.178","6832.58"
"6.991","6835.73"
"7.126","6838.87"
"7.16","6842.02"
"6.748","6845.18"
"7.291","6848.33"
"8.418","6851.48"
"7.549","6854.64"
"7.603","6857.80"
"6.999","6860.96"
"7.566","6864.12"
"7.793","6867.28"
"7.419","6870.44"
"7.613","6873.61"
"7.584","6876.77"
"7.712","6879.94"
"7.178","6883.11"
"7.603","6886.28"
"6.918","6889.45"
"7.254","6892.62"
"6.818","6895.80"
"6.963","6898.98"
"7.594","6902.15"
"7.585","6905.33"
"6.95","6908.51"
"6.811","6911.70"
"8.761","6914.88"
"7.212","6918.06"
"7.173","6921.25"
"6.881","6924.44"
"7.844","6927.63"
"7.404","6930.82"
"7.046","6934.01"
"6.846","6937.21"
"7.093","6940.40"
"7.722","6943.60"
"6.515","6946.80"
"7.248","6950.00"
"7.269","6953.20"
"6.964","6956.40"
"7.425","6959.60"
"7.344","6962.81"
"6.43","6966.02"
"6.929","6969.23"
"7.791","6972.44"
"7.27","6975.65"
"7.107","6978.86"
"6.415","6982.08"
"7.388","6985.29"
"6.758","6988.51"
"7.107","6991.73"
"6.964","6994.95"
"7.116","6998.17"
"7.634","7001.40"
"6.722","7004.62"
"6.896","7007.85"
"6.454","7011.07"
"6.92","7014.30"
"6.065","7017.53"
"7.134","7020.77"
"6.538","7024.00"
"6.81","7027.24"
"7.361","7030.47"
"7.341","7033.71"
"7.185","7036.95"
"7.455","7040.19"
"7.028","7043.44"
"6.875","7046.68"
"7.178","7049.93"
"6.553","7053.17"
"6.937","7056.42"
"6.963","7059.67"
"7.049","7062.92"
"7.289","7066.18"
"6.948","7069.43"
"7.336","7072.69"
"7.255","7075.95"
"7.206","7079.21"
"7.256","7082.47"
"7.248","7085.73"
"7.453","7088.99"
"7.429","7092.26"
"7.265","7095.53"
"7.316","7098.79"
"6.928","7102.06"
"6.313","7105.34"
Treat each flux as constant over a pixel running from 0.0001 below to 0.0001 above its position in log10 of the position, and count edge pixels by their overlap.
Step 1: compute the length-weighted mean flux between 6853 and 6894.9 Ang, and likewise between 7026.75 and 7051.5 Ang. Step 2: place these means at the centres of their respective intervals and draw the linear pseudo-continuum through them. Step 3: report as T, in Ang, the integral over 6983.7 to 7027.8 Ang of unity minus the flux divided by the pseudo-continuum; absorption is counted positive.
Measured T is 2.01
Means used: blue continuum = 7.44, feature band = 6.89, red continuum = 7.17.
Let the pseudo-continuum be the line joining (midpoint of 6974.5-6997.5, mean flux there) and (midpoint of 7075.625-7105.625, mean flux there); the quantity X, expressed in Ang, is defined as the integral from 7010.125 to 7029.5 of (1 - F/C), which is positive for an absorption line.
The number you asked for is 1.05 Ang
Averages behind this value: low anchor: 7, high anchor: 7.2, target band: 6.68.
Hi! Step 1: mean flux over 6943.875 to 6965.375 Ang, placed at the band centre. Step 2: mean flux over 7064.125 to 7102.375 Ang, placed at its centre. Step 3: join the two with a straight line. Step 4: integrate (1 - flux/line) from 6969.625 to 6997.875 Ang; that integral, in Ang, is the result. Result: 0.3 Ang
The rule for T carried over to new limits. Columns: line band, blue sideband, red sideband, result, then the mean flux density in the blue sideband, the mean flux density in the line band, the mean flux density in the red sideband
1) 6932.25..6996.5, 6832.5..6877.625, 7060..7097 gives 2.1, 7.41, 7.08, 7.24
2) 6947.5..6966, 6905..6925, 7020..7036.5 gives 0.2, 7.35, 7.14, 7.04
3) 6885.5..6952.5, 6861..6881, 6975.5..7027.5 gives 0.7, 7.57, 7.25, 6.89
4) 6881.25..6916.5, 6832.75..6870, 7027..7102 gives 0.1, 7.38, 7.32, 7.16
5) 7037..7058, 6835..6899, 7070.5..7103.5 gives 0.8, 7.36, 7.02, 7.27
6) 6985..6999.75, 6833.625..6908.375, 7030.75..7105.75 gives 0.4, 7.36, 7.04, 7.14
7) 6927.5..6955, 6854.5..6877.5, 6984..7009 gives 0.3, 7.51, 7.19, 7.07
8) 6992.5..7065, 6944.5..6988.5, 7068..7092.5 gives 2.1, 7.08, 6.97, 7.26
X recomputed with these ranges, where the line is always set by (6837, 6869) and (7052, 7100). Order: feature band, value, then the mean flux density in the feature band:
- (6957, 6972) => 0.4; 7.08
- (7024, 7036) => 0.2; 7.09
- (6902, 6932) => -0.3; 7.41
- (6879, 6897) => 0.4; 7.24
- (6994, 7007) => 0.3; 7.1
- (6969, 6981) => 0.0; 7.28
